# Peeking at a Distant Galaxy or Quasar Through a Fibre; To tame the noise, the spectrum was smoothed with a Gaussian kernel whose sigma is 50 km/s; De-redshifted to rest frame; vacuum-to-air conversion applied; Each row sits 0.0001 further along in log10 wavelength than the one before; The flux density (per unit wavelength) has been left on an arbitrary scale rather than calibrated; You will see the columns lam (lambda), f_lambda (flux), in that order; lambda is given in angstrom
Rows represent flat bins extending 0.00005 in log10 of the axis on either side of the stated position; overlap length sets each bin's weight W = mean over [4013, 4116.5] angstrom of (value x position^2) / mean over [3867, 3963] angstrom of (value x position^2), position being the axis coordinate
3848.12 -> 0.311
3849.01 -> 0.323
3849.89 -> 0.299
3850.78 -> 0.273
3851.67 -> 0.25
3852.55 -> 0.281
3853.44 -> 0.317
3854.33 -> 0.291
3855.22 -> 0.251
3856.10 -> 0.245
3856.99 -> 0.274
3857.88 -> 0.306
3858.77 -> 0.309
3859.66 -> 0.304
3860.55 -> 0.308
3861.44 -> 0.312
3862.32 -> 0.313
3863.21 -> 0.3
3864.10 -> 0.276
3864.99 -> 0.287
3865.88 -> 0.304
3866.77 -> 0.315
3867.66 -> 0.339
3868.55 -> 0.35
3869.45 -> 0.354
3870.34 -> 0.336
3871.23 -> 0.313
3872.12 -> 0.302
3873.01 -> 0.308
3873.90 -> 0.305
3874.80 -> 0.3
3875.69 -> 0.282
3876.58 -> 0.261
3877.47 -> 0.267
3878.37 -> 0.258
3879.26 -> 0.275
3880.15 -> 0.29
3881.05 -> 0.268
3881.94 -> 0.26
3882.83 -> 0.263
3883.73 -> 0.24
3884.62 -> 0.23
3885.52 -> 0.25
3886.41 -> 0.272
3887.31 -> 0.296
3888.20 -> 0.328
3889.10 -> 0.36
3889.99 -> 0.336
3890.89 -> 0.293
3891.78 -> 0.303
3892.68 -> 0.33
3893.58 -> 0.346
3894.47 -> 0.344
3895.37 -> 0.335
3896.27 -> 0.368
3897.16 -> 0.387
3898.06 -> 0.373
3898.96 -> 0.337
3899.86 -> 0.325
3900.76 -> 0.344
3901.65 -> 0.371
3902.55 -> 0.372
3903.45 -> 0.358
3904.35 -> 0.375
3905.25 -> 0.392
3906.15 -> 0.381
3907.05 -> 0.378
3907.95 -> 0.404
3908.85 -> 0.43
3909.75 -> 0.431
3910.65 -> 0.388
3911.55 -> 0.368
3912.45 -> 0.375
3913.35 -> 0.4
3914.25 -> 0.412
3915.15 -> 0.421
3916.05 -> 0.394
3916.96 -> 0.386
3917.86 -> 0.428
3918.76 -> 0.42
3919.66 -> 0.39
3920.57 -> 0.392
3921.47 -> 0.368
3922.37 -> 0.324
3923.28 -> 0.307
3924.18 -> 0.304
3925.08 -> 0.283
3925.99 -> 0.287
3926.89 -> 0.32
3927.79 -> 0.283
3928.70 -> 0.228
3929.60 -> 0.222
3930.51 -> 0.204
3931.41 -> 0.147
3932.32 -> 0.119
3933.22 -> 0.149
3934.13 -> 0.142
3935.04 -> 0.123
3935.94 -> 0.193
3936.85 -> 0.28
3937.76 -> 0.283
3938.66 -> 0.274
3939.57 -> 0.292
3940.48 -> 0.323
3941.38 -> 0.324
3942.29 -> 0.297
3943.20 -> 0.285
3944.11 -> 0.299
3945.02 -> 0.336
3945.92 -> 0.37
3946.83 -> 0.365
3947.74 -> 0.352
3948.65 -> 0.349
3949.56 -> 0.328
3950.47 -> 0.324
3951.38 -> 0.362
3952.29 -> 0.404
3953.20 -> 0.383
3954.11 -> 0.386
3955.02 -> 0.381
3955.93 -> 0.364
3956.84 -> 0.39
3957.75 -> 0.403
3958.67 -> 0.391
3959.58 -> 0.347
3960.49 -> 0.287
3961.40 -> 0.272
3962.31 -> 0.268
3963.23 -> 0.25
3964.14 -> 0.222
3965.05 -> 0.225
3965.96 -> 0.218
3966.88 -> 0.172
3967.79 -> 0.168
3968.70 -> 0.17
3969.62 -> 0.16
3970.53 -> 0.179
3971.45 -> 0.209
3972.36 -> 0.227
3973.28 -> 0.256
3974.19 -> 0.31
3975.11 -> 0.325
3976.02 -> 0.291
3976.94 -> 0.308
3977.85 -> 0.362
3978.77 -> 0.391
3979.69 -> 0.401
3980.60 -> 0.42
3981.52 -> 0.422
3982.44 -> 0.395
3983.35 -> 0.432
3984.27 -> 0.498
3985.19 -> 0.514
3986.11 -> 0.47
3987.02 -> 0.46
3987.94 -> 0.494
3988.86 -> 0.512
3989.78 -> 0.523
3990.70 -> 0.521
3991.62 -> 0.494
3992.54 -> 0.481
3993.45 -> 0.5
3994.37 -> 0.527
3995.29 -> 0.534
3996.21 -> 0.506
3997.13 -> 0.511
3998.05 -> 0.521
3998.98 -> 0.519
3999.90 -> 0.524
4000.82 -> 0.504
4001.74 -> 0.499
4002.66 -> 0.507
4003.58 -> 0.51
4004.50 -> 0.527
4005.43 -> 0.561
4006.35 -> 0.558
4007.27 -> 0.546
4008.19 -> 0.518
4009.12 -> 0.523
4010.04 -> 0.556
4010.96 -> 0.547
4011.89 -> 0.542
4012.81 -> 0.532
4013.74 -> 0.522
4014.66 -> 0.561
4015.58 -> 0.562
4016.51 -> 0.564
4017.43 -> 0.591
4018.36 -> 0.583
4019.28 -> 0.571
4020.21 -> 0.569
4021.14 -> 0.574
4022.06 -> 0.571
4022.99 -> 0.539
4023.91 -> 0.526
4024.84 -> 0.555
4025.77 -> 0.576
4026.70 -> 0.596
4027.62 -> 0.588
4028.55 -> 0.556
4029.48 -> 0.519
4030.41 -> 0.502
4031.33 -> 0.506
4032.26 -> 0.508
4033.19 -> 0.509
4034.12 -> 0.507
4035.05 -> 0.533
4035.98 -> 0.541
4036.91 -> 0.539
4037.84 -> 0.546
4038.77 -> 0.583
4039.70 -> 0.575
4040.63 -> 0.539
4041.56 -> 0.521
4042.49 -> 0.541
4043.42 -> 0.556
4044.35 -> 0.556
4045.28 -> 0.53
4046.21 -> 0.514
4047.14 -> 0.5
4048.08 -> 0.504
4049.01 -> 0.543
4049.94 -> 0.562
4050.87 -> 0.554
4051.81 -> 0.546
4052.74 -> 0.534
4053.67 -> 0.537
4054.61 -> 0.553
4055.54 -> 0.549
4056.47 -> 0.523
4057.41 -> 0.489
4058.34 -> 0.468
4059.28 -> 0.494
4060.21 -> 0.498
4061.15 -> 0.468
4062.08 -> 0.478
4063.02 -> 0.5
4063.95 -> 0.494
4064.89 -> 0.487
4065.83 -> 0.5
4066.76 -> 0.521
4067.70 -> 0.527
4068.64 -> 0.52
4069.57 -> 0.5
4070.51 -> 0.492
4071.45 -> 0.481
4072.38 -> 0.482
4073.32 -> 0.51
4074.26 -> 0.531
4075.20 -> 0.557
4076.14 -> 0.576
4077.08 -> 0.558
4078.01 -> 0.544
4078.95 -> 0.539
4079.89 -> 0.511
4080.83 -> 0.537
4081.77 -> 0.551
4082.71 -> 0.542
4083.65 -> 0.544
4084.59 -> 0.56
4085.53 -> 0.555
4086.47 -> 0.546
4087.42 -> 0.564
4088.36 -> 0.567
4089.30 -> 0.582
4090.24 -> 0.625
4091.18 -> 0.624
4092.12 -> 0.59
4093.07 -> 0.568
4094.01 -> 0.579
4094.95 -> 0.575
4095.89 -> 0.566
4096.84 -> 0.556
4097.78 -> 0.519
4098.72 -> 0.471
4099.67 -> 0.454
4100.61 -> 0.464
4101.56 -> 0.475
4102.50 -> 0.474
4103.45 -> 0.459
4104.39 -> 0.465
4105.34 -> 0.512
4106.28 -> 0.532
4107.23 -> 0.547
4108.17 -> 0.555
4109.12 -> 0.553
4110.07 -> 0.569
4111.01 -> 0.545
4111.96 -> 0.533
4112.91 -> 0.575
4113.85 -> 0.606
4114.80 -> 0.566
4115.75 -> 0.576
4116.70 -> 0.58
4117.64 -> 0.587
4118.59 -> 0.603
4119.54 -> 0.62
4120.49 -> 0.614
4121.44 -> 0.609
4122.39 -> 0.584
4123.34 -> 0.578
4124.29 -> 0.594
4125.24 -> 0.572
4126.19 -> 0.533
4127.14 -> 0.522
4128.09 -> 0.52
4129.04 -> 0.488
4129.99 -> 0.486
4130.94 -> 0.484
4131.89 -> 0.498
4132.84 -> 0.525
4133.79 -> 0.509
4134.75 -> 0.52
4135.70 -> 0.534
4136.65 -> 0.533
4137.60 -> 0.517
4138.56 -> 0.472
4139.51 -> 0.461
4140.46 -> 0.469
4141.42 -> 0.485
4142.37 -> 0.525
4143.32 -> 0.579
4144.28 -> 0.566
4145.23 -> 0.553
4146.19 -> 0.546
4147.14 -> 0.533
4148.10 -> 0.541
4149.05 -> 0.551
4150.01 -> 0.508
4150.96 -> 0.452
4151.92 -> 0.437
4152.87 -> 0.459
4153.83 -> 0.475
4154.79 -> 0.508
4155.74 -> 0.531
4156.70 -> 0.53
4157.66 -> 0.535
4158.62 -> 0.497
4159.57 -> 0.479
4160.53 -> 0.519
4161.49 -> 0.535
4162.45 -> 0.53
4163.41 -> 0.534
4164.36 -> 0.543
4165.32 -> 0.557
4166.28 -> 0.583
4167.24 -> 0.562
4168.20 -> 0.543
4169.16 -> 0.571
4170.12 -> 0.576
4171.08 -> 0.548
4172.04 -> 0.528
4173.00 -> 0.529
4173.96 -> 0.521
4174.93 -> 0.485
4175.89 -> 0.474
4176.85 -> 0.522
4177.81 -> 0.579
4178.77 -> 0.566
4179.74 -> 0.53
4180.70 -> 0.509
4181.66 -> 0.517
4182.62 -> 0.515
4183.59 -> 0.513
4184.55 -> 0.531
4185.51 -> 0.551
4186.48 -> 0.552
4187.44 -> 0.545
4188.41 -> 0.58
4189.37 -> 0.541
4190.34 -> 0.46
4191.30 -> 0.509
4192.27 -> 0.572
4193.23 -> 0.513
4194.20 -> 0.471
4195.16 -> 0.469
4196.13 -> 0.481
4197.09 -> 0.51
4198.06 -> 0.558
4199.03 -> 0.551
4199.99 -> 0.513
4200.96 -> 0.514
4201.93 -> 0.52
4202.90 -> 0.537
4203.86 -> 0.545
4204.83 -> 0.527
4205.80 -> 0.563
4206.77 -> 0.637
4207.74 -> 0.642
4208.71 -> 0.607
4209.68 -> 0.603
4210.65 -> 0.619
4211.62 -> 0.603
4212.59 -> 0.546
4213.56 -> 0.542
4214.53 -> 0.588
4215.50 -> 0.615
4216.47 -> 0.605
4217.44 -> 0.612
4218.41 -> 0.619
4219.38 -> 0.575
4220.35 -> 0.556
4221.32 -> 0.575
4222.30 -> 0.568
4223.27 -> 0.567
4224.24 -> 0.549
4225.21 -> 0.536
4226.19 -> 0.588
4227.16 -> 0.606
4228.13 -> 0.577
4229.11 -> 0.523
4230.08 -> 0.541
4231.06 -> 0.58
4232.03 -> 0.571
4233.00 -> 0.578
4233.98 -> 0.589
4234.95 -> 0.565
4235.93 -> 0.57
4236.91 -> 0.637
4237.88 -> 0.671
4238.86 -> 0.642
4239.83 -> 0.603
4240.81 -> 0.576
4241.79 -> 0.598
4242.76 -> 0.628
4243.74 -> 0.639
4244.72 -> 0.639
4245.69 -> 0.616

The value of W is 1.8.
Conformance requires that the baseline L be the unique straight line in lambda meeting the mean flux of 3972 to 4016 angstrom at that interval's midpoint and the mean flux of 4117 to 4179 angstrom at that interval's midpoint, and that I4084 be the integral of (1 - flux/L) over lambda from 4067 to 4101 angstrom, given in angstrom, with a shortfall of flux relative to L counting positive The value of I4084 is -2.2 angstrom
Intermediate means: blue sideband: 0.474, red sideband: 0.531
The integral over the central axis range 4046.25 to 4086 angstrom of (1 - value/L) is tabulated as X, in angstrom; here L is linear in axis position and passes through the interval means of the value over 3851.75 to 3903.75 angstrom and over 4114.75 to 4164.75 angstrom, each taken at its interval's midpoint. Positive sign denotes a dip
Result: -4.65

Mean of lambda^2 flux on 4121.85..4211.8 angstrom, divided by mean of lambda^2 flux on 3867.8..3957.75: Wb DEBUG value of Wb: 1.9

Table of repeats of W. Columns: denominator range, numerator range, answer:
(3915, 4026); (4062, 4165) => 1.46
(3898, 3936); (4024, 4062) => 1.73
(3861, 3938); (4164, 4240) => 2.06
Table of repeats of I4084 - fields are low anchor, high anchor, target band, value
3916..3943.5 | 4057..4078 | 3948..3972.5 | 2.72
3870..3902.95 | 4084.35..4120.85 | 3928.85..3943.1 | 5.42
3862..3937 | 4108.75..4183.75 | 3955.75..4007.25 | -0.51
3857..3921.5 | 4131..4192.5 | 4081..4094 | -2.69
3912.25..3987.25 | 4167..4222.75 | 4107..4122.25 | -3.42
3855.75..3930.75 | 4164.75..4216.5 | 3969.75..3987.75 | 1.39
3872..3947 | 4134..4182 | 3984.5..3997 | -3.93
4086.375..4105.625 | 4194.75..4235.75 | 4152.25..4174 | 0.90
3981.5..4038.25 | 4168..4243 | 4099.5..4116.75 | 0.45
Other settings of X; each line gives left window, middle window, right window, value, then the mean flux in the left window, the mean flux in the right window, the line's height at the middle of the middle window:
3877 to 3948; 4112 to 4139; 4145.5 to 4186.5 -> -3.2 angstrom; 0.317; 0.526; 0.492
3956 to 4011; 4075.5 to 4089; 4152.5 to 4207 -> -2.4 angstrom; 0.405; 0.529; 0.467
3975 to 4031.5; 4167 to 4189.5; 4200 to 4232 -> 1.0 angstrom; 0.508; 0.573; 0.562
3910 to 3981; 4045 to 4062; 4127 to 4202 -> -4.5 angstrom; 0.305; 0.521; 0.411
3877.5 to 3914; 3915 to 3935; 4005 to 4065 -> 4.5 angstrom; 0.336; 0.537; 0.378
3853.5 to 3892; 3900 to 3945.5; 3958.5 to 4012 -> 2.9 angstrom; 0.294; 0.408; 0.345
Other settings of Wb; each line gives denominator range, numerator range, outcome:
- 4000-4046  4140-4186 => 1.04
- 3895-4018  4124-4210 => 1.55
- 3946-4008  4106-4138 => 1.51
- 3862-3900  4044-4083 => 1.86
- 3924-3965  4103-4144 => 2.01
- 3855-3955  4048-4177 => 1.86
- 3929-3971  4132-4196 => 2.09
